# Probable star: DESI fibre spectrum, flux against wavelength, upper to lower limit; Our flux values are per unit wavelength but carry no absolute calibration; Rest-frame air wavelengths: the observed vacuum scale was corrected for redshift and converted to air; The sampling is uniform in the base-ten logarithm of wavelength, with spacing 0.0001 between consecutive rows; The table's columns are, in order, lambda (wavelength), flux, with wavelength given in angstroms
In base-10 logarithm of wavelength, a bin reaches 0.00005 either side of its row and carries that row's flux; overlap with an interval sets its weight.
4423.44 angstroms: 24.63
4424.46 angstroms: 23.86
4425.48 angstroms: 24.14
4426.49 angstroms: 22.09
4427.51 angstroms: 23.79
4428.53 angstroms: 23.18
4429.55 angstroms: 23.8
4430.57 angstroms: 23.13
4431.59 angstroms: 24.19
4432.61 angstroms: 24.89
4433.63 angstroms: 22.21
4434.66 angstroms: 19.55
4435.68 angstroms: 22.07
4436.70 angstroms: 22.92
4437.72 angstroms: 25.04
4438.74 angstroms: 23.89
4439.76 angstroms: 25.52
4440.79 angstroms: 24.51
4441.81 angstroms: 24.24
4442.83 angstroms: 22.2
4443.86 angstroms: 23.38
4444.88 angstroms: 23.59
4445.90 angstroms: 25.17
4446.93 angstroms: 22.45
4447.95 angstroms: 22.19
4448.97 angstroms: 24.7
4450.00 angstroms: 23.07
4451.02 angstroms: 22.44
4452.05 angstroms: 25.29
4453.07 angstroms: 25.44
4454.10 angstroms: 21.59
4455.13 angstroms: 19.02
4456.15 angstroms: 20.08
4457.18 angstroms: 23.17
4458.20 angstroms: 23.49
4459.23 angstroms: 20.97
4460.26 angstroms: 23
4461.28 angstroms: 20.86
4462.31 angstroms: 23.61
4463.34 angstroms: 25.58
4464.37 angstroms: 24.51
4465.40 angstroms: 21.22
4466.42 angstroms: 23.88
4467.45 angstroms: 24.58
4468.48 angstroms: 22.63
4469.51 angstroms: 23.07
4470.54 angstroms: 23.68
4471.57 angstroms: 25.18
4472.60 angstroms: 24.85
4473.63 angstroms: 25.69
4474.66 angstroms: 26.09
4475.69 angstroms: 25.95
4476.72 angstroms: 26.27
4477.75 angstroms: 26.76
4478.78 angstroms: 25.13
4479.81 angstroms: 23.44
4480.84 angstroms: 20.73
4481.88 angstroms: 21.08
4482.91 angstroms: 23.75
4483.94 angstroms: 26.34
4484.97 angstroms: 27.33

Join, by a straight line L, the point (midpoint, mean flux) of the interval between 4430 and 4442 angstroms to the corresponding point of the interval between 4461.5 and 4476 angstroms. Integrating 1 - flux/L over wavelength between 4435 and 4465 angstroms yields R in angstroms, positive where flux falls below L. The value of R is 0.7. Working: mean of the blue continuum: 23.5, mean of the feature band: 23.2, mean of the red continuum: 24.2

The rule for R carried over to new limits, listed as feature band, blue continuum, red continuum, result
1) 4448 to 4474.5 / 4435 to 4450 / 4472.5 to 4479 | 1.8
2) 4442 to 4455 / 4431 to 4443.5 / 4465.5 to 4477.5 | 0.3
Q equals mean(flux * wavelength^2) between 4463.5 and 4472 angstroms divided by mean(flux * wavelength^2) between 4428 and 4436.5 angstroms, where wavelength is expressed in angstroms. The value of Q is 1.1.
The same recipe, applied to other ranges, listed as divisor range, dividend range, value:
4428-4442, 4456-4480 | 1.04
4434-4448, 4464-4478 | 1.07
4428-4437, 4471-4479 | 1.15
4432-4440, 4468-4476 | 1.08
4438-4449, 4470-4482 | 1.05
